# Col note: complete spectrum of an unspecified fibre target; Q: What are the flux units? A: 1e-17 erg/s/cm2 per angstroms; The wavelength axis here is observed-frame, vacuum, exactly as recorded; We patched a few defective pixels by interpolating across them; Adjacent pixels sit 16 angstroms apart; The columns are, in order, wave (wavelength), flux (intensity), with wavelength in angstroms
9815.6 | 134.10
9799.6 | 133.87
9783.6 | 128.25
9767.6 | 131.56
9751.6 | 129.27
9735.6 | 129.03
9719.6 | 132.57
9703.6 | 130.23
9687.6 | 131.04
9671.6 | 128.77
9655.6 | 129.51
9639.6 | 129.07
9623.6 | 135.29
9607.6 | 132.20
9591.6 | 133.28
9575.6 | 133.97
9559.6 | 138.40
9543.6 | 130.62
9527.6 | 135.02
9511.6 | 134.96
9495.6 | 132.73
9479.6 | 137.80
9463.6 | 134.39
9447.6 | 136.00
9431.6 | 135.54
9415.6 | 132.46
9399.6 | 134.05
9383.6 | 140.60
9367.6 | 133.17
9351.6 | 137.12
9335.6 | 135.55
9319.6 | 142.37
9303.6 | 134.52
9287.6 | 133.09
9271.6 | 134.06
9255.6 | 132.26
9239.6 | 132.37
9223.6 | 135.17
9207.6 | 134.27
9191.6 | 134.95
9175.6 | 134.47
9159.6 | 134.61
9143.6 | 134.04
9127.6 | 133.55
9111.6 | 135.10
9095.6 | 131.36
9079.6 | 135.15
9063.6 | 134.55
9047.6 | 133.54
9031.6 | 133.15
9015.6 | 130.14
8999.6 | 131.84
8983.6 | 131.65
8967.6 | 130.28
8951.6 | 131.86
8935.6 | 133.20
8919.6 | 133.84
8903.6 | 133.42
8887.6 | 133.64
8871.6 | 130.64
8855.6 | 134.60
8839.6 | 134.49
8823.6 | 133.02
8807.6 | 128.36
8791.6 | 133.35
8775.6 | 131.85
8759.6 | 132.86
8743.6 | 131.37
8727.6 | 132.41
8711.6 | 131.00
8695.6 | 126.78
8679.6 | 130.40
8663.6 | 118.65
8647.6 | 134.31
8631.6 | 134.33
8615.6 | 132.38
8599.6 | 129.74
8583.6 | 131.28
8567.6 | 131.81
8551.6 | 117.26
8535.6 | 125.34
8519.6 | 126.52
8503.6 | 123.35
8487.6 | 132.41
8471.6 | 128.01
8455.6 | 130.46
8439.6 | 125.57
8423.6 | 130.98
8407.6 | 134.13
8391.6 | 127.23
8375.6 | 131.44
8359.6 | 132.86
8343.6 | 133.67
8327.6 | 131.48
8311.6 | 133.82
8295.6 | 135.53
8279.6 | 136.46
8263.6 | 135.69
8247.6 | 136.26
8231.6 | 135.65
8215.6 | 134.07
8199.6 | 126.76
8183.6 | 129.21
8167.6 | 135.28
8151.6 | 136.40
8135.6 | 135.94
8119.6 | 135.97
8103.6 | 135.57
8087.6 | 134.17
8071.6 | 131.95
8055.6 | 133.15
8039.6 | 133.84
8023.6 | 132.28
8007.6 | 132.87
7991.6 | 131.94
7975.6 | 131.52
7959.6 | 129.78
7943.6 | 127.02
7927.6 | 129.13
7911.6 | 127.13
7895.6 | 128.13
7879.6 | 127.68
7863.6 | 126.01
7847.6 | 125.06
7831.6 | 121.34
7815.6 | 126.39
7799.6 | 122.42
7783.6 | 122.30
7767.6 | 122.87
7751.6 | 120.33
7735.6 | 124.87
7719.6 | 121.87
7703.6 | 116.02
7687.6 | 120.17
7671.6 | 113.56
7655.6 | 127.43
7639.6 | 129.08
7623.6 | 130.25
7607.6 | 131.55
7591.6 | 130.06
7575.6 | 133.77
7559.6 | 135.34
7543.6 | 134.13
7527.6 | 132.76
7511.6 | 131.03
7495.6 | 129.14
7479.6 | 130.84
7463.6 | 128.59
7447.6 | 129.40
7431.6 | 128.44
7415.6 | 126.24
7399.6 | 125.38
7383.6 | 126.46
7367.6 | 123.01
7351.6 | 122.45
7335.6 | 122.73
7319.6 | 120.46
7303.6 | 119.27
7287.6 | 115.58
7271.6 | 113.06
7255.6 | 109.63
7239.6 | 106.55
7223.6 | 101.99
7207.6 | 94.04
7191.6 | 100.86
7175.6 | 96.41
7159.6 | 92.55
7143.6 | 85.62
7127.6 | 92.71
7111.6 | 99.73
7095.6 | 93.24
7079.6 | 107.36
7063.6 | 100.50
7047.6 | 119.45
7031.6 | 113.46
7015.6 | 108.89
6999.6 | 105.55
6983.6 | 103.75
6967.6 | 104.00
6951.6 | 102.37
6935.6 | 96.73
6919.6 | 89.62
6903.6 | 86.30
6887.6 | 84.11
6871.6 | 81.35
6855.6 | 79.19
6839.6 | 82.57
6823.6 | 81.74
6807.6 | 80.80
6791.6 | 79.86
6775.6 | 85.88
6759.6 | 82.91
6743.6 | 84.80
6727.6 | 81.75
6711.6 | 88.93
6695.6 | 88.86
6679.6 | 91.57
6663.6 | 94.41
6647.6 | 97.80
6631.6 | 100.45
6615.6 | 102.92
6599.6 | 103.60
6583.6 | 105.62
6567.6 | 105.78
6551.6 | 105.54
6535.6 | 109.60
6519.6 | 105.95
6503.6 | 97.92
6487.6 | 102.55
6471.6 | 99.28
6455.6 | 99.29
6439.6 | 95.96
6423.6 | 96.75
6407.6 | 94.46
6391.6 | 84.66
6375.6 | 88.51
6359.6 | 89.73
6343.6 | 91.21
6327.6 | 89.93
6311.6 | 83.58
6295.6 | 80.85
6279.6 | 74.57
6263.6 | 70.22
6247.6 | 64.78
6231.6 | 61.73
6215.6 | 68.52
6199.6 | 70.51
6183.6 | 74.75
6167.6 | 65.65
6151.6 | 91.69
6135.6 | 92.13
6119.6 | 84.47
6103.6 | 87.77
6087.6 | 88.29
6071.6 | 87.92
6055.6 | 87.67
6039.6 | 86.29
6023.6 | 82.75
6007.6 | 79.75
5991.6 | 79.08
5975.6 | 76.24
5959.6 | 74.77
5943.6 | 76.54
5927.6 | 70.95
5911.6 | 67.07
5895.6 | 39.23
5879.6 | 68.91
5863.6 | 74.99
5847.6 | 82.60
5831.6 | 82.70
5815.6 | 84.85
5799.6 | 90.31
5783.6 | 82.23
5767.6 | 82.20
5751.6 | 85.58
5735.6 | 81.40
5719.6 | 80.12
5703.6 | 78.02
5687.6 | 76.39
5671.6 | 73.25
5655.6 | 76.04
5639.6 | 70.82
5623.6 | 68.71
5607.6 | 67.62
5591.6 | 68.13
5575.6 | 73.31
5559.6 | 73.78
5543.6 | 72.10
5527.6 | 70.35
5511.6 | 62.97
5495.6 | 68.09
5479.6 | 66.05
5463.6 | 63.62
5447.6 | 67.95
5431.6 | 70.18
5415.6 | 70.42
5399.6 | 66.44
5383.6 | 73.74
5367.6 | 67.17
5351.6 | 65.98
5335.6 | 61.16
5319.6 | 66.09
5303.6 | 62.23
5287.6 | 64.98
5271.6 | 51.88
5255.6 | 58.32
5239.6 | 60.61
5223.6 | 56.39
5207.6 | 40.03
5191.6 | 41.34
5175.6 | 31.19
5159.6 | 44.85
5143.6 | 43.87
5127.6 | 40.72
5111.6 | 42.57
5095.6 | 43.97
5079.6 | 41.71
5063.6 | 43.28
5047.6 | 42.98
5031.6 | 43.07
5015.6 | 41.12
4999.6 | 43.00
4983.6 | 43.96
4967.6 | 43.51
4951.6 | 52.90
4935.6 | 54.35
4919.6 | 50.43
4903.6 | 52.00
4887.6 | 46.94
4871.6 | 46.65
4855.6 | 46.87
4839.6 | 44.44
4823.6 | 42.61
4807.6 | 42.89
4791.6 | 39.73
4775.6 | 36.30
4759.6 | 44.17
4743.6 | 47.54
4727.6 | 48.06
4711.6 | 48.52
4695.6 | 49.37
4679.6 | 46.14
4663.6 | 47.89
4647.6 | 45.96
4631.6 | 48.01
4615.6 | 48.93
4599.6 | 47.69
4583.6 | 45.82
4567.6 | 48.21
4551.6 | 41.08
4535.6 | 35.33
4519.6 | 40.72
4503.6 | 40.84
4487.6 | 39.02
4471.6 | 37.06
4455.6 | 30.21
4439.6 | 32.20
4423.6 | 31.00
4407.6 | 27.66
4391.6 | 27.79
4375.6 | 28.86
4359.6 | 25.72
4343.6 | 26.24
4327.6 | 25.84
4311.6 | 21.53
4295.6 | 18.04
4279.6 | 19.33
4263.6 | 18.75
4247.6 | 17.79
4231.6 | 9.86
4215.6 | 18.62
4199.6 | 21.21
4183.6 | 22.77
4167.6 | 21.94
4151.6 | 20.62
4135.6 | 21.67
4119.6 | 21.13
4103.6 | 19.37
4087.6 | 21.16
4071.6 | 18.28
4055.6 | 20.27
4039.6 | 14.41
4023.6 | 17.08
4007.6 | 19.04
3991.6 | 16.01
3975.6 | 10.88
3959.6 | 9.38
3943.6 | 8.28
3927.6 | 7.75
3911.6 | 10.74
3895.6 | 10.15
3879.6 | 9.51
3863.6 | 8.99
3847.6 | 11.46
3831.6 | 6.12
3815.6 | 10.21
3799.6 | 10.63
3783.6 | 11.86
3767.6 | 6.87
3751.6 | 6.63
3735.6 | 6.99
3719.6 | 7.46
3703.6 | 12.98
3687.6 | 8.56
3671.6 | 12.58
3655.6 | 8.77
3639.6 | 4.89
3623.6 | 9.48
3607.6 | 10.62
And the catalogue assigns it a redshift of 0.00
